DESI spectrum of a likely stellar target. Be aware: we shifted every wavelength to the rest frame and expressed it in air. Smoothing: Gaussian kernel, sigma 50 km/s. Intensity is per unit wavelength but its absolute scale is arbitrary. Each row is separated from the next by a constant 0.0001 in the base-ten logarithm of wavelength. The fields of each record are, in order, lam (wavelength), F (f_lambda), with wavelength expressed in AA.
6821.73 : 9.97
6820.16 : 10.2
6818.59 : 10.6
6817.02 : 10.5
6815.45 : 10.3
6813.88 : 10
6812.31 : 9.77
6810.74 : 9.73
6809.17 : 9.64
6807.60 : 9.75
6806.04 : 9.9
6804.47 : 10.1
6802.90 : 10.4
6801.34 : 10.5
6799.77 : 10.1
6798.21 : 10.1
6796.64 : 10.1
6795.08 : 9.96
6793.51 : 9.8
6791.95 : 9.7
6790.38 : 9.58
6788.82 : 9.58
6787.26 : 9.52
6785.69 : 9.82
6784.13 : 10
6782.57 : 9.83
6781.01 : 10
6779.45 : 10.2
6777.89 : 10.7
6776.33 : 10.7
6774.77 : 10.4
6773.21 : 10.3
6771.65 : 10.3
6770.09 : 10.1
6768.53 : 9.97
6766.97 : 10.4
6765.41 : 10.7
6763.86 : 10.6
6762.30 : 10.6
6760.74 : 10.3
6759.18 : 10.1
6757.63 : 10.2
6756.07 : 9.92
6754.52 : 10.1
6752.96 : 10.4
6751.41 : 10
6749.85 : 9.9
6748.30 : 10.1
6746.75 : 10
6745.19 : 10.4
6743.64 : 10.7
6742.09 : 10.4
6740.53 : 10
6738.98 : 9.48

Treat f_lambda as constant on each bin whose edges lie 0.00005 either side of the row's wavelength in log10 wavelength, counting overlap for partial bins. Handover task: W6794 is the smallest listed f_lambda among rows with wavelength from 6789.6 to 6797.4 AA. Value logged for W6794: 9.58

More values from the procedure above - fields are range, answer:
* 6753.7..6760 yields 9.92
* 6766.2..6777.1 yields 9.97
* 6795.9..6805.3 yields 10.1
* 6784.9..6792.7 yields 9.52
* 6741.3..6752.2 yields 9.9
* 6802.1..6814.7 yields 9.64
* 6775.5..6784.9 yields 9.83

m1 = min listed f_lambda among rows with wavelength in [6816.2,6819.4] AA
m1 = 10.5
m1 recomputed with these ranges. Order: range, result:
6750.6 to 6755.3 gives 10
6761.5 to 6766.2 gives 10.6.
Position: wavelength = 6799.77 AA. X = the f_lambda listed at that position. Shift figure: 10.1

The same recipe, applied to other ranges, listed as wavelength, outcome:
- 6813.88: 10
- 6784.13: 10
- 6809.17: 9.64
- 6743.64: 10.7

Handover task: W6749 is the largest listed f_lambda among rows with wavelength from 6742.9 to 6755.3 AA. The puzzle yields 10.7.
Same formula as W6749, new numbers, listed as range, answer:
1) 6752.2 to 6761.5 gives 10.4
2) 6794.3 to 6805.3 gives 10.5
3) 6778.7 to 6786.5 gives 10.2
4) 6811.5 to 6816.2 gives 10.3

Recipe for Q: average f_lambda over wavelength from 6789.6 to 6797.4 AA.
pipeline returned 9.83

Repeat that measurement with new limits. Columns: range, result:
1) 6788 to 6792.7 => 9.62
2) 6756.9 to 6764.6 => 10.4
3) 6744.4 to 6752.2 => 10.1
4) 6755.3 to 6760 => 10.1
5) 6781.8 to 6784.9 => 9.92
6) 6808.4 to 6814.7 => 9.78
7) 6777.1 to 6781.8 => 10.3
